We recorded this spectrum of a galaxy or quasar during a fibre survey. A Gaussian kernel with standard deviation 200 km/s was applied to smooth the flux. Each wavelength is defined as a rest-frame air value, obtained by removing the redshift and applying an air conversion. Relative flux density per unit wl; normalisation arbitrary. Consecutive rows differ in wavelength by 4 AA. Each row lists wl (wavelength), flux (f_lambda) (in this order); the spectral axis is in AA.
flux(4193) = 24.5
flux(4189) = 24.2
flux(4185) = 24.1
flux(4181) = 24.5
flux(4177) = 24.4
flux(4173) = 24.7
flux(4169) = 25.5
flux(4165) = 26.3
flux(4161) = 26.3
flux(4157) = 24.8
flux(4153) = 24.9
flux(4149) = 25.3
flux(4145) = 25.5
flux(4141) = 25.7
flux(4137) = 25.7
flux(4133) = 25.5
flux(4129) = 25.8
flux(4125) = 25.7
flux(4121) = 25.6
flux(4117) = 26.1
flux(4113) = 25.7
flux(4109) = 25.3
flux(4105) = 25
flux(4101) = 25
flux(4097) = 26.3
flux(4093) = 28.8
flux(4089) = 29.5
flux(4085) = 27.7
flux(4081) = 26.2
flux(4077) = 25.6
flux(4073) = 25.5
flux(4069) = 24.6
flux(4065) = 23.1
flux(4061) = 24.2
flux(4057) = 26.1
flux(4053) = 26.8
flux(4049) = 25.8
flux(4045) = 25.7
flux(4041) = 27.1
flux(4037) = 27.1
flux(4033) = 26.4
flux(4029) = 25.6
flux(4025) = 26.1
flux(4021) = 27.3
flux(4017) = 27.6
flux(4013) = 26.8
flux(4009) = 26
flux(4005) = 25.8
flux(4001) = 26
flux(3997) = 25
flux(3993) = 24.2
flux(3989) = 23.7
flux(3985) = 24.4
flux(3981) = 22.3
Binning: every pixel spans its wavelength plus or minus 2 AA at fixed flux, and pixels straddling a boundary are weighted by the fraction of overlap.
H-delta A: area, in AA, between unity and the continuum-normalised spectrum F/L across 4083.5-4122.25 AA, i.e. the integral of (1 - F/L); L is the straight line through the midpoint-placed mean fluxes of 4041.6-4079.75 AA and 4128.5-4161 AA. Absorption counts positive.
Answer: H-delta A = -1.7 AA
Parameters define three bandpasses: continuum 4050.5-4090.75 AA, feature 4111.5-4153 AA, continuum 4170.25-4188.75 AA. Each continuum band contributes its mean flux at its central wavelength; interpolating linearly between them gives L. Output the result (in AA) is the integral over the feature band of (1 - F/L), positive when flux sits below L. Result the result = -0.9 AA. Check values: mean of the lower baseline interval 25.9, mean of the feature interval 25.6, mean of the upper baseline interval 24.4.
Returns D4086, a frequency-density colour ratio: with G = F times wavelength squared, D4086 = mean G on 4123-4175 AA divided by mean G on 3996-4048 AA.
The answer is 1.03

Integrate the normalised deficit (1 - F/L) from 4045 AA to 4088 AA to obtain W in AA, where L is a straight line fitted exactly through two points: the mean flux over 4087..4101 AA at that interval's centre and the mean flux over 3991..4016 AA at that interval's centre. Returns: 2.33 AA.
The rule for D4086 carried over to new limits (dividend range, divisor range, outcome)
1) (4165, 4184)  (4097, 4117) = 1.01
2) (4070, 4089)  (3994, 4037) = 1.04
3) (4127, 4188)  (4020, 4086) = 1.03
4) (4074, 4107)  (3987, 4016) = 1.10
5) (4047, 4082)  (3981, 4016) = 1.04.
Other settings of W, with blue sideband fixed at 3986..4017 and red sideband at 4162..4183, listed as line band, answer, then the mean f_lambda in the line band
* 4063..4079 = 0.4 AA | 24.7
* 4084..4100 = -1.7 AA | 27.9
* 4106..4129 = -0.4 AA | 25.7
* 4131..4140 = -0.1 AA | 25.6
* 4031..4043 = -0.7 AA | 26.9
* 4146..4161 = 0.0 AA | 25.2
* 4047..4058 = -0.4 AA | 26.2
